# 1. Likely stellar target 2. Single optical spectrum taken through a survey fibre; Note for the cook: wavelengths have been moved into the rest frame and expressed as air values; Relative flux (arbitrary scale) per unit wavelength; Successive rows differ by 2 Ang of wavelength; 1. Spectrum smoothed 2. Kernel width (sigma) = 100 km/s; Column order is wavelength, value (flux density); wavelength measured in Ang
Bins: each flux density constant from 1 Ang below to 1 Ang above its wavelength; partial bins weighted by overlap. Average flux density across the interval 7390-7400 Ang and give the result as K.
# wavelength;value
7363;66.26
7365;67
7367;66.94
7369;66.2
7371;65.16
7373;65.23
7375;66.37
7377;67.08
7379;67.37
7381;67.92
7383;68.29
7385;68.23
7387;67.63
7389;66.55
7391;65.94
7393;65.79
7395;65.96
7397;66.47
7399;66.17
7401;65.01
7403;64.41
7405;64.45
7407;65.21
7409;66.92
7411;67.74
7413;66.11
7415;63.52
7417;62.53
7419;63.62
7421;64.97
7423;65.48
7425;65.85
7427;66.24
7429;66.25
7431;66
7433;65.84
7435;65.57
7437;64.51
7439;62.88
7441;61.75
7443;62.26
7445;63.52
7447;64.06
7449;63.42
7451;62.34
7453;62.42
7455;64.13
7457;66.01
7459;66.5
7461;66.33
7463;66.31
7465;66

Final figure 66.1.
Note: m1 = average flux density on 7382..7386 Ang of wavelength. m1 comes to 68.3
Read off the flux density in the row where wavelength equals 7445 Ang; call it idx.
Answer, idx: 63.52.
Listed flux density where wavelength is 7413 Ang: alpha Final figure 66.11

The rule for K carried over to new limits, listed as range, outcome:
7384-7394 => 66.8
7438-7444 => 62.3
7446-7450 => 63.7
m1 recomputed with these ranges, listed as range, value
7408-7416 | 66.1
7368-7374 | 65.5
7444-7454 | 63.2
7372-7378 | 66.2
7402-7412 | 65.7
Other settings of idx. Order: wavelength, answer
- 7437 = 64.51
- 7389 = 66.55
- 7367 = 66.94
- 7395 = 65.96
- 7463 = 66.31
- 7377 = 67.08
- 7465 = 66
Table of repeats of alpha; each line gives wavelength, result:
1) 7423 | 65.48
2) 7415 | 63.52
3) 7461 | 66.33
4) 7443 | 62.26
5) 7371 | 65.16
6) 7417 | 62.53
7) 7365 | 67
